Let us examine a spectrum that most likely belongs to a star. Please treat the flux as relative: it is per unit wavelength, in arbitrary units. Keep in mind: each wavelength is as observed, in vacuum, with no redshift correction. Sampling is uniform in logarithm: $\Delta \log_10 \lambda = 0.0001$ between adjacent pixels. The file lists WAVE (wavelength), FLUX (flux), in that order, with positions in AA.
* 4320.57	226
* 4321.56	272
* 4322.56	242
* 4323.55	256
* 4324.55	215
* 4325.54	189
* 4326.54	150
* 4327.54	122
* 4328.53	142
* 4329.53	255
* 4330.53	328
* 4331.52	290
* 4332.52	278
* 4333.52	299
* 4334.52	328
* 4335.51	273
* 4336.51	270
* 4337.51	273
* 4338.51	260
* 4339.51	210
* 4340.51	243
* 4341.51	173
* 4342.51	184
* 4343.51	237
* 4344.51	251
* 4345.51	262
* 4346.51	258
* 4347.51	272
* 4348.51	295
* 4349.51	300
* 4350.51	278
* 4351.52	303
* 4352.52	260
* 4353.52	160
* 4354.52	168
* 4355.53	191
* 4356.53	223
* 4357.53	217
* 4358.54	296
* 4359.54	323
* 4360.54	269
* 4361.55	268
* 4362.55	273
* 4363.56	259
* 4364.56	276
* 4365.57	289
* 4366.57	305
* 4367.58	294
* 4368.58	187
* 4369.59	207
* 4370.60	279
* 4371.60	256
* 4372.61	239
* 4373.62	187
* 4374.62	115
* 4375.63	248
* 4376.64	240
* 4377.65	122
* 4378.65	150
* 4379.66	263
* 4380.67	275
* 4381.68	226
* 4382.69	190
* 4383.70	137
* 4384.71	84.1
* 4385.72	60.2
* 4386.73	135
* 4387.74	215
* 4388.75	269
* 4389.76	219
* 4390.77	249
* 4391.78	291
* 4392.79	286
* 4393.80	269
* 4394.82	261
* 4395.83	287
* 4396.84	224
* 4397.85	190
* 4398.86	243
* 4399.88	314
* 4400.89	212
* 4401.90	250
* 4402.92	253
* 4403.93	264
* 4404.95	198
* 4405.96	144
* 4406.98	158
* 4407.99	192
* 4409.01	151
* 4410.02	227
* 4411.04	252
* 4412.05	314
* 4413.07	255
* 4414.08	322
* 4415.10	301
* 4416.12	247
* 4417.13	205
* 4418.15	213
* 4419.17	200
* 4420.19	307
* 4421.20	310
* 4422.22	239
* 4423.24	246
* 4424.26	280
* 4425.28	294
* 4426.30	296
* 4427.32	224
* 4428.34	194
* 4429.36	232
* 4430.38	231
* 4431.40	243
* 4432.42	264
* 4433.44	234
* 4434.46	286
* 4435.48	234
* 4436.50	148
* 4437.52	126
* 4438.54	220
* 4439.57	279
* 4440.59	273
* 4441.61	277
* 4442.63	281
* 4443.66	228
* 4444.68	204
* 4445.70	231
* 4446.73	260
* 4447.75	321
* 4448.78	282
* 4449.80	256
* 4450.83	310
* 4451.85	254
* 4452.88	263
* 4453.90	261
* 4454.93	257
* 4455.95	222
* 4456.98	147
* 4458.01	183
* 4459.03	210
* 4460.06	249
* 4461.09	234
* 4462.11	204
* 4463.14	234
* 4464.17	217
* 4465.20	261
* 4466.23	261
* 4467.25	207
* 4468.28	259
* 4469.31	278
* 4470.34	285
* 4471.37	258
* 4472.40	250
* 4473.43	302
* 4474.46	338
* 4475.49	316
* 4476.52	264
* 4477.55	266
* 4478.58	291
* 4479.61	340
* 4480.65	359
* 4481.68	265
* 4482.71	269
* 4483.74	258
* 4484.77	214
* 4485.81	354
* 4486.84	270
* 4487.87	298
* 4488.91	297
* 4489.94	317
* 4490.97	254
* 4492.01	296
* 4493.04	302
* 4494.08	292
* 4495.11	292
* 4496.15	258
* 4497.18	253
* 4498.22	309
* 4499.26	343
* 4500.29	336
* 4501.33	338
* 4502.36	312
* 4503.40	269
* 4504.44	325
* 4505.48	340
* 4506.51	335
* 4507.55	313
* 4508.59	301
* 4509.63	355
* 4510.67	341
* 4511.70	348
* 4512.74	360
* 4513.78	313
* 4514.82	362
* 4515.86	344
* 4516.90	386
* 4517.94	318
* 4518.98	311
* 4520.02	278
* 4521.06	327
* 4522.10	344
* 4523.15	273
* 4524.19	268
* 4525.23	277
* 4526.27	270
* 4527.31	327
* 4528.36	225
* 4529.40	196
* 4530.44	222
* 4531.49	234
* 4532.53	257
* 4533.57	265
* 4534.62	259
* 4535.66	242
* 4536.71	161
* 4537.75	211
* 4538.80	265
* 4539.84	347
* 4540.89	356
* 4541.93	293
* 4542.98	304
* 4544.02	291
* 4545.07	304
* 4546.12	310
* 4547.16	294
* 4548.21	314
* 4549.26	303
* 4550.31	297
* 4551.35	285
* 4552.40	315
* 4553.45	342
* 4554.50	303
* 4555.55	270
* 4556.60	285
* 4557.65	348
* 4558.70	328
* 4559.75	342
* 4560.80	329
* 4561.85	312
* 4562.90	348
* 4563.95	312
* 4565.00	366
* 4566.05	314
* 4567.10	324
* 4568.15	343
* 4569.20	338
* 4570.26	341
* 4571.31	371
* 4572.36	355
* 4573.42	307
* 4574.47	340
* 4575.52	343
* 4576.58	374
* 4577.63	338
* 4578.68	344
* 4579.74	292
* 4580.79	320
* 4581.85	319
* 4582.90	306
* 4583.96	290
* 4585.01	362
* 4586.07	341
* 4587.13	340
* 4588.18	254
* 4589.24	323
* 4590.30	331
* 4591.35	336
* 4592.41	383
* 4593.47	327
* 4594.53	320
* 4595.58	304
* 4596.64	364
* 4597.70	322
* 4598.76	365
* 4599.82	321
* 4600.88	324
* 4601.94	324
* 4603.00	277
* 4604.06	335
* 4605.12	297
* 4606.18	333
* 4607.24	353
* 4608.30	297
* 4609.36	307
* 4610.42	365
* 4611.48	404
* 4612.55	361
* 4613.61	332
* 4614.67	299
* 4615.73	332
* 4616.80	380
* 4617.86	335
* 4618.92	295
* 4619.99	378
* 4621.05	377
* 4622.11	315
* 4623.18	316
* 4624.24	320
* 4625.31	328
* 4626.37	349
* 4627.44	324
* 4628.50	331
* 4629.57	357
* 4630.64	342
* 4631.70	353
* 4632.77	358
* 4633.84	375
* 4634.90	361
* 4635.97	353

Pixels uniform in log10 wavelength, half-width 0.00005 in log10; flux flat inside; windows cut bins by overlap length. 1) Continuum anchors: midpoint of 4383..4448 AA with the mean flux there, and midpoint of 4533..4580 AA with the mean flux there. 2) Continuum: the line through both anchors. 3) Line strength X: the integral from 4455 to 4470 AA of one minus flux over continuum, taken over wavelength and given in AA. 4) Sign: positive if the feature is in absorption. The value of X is 1.9 AA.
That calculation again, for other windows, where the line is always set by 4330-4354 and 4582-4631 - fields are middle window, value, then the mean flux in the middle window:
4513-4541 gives 2.54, 282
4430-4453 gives 3.23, 248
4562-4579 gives -0.95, 341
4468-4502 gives 0.90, 292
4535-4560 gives 1.65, 296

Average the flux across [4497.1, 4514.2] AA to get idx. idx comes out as 325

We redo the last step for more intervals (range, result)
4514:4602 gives 311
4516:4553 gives 284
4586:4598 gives 328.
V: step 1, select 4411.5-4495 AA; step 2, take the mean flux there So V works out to 260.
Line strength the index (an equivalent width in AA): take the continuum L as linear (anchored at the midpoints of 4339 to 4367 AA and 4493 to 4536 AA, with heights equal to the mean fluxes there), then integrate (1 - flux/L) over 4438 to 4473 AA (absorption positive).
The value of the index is 4.3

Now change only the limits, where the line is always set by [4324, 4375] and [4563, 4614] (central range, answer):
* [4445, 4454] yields 0.37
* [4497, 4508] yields -0.62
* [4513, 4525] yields -0.52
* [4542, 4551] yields 0.44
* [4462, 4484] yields 1.28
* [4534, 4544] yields 1.35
